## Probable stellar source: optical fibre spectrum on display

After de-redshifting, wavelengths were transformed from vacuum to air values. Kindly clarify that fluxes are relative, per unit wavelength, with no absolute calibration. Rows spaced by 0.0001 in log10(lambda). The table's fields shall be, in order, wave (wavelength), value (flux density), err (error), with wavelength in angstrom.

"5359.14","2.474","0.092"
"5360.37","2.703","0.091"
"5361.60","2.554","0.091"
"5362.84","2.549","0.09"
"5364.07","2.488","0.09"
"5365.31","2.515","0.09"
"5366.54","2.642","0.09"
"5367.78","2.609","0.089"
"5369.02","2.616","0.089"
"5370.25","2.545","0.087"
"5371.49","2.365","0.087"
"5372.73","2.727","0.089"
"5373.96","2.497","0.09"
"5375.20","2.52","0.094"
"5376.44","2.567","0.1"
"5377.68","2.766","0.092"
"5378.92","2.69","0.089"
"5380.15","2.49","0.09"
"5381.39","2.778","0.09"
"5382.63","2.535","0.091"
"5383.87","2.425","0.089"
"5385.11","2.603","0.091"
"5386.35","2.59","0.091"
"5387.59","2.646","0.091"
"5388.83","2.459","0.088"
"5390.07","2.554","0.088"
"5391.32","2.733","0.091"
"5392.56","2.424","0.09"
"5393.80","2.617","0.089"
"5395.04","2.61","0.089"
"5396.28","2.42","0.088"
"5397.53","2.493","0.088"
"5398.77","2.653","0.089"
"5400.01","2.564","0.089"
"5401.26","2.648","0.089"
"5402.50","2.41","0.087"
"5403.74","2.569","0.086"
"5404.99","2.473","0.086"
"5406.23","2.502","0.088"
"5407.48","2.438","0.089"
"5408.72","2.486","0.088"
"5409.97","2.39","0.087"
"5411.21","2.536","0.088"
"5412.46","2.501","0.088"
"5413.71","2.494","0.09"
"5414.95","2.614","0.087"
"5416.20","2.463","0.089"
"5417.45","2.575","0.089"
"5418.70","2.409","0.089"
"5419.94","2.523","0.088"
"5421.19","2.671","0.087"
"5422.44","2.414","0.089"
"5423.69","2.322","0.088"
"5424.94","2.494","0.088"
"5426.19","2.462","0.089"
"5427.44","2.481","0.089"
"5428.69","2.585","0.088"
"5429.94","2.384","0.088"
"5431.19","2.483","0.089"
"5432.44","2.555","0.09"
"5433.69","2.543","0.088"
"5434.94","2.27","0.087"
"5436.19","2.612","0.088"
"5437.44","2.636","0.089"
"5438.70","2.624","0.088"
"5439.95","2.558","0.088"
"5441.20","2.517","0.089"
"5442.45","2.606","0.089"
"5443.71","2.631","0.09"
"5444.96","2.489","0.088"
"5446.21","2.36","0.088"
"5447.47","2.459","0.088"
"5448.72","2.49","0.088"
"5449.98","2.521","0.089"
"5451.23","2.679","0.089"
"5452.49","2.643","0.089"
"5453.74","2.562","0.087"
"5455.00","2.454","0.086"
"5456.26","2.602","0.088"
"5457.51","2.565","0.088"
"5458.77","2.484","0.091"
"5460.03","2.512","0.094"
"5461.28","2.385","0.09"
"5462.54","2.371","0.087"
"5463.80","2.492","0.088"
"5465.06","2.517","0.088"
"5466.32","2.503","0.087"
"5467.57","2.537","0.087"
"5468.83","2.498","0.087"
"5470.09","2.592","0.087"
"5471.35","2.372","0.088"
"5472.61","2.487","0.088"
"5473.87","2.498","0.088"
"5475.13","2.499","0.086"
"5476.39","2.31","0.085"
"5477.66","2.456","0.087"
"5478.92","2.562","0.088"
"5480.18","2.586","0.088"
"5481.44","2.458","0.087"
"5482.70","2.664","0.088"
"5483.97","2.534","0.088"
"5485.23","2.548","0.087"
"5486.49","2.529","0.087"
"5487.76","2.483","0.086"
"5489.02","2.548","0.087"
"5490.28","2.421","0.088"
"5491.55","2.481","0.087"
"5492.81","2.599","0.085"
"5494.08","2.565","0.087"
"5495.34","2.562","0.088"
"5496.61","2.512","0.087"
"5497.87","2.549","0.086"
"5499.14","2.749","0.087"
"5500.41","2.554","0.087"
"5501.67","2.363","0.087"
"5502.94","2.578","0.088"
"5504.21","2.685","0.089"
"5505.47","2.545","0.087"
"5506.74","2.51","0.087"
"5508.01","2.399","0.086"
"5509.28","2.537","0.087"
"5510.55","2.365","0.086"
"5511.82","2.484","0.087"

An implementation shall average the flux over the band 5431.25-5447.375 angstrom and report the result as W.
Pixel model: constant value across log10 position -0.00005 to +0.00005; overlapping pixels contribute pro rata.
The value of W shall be 2.53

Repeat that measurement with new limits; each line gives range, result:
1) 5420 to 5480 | 2.51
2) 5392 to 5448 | 2.51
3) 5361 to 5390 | 2.57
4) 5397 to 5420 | 2.51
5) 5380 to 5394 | 2.57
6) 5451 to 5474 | 2.51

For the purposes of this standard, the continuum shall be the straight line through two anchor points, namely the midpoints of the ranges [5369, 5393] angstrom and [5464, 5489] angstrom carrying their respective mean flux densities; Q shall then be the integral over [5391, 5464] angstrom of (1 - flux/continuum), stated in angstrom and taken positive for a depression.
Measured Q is 0.79 angstrom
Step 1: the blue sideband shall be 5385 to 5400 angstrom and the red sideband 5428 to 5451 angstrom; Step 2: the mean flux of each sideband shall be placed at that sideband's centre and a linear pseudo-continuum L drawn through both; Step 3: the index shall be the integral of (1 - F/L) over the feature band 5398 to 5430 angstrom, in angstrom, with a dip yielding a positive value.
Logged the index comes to 0.5 angstrom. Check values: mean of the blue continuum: 2.57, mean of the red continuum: 2.52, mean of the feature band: 2.5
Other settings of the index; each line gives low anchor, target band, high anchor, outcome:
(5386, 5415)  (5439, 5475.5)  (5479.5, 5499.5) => 0.4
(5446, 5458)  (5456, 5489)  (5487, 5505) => 0.5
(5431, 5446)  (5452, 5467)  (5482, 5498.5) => 0.2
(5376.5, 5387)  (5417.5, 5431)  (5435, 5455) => 0.5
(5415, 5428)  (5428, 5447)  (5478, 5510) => -0.2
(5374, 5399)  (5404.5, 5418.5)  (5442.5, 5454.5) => 0.4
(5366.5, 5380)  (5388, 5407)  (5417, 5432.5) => 0.0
